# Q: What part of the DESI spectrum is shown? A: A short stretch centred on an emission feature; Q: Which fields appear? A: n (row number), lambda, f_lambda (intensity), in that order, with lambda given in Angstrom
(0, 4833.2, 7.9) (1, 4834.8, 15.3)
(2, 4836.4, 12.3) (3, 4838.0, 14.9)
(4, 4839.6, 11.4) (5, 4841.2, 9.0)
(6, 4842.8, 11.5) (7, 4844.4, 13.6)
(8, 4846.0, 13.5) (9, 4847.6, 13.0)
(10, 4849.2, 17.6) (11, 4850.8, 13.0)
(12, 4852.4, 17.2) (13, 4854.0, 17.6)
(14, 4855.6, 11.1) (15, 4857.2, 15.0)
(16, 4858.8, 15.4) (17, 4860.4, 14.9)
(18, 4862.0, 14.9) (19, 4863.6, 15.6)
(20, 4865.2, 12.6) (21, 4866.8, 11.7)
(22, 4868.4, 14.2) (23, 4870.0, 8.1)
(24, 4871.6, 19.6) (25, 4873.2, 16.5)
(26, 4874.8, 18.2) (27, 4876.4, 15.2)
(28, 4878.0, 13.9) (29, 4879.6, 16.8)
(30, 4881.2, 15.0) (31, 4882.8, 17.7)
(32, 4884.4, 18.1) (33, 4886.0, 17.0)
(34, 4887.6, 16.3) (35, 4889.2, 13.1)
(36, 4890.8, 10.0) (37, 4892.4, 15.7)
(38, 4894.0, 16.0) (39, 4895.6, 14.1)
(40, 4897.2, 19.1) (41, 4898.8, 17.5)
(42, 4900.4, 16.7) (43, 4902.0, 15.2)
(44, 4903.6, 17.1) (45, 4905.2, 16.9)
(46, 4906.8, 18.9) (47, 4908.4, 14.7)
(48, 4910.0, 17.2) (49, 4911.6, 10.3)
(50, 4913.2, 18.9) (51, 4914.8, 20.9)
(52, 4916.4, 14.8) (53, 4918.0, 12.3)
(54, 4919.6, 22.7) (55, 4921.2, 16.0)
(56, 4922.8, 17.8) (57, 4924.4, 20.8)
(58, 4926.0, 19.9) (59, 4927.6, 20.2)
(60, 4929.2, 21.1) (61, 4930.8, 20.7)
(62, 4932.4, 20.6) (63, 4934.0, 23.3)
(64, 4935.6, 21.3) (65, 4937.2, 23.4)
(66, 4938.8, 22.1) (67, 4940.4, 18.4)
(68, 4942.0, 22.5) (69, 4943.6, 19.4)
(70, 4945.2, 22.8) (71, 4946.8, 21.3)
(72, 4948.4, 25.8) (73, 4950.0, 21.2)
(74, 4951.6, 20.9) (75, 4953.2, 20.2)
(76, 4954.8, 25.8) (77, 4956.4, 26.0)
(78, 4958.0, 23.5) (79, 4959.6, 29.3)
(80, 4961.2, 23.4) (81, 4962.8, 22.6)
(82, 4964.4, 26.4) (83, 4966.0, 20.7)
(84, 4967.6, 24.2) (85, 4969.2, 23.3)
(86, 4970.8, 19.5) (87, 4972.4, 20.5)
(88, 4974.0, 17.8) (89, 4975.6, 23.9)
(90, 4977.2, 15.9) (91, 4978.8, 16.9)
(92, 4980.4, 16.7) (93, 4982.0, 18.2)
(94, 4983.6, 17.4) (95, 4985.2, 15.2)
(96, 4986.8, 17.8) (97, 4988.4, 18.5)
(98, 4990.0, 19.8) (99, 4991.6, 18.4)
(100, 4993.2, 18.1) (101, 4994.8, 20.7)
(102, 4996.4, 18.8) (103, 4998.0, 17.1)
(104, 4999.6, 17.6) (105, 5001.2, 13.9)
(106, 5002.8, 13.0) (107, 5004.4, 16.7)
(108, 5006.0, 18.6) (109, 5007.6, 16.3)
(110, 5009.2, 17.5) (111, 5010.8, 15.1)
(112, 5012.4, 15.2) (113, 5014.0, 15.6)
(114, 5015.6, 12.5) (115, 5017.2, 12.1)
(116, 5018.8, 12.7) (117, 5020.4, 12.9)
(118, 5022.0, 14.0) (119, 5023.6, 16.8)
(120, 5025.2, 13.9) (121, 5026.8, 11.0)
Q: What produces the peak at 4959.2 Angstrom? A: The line C IV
